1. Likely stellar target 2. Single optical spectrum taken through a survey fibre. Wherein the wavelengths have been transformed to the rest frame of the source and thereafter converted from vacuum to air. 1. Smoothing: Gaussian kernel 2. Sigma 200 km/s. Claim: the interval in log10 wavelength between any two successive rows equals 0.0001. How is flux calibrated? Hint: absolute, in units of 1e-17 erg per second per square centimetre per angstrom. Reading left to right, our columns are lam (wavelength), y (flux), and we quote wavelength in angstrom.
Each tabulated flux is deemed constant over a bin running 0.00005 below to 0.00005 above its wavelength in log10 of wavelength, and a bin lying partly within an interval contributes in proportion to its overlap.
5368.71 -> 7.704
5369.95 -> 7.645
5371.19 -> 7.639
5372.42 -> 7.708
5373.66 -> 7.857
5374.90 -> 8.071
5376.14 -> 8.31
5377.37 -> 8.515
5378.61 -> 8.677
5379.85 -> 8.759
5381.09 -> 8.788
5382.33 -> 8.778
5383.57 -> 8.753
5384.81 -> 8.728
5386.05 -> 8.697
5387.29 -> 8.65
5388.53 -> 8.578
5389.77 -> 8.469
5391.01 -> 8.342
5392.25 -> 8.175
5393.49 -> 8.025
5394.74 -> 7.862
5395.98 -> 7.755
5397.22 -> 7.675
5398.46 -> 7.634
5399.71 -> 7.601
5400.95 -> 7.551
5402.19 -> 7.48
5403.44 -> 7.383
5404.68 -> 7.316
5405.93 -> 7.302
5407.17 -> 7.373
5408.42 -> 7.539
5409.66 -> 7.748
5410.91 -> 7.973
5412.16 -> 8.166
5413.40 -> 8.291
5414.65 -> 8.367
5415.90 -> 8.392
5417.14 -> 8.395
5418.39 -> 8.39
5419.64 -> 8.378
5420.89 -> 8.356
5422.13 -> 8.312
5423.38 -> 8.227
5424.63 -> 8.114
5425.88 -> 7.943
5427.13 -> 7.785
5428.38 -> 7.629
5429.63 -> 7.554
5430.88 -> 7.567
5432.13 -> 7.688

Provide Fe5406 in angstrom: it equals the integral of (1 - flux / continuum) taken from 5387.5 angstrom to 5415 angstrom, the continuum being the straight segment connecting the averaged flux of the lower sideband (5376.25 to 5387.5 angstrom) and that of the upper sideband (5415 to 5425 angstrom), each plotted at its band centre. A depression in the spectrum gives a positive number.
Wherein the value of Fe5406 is 2.1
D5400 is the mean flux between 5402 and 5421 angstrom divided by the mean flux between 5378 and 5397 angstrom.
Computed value 0.94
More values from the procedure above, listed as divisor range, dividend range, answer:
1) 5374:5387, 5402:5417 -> 0.91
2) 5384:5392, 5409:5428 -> 0.95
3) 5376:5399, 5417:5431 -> 0.96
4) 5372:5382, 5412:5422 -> 1.00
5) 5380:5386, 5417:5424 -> 0.95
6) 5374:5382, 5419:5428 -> 0.96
